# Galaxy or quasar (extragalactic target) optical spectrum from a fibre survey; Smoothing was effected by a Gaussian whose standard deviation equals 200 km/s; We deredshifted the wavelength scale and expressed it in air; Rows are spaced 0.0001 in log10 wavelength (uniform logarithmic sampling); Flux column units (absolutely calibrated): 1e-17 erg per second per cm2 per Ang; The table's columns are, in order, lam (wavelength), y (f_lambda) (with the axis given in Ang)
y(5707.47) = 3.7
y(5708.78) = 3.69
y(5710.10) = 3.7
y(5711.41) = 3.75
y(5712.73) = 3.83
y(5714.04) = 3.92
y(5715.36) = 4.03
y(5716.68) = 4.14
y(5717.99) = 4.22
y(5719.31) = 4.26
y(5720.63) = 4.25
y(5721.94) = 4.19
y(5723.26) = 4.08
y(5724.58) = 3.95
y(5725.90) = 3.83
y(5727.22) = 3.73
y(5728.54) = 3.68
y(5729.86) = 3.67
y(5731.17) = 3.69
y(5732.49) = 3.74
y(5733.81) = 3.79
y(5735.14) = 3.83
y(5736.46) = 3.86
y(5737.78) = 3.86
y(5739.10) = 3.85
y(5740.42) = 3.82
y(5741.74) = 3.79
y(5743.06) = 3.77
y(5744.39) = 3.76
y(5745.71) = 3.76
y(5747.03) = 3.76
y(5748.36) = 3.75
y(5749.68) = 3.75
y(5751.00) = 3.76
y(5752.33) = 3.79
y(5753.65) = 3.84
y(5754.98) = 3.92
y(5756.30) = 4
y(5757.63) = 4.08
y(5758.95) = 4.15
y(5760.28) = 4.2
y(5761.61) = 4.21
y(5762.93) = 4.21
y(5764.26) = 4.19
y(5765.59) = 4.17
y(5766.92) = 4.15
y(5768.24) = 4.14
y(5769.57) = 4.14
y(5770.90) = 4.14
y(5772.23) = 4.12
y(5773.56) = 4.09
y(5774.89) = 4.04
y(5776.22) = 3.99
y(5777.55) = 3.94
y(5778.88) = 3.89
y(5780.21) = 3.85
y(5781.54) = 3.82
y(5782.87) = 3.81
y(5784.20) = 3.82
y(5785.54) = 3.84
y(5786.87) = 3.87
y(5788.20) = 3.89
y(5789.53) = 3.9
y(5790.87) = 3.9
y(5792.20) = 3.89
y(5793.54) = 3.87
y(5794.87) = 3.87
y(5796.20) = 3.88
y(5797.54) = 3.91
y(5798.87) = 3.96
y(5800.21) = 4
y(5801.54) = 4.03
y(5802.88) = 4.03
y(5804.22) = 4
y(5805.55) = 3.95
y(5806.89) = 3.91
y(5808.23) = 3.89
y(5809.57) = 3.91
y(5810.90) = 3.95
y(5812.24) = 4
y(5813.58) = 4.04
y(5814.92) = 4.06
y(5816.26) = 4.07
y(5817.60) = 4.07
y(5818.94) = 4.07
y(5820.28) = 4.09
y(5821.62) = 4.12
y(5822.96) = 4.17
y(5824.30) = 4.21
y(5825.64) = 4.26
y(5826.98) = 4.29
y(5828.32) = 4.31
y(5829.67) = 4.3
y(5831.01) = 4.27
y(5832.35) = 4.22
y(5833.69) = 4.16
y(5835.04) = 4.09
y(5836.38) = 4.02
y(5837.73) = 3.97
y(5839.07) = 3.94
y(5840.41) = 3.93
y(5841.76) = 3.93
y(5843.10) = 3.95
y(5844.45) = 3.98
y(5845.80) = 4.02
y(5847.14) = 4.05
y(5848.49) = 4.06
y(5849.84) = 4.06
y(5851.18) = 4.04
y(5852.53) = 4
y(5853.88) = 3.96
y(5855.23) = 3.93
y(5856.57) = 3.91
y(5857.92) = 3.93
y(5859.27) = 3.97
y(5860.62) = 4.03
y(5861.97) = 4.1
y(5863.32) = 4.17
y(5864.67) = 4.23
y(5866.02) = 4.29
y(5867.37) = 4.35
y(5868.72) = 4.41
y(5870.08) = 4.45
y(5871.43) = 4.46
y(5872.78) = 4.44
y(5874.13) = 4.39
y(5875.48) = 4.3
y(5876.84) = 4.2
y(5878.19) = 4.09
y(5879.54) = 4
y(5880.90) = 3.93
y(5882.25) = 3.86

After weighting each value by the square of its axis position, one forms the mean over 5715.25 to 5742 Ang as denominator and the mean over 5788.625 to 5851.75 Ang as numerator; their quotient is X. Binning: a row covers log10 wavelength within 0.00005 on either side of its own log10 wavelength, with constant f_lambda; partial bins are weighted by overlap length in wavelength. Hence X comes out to 1.06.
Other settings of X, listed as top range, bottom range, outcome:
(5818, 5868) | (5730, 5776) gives 1.07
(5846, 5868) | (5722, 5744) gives 1.11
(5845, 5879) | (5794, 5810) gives 1.07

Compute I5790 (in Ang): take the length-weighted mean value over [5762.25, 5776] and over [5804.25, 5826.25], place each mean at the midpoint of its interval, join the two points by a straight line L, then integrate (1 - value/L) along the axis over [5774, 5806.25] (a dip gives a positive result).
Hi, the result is 1.4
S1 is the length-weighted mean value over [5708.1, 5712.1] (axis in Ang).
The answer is 3.71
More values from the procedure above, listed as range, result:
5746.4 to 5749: 3.75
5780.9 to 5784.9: 3.81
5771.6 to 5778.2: 4.04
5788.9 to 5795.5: 3.88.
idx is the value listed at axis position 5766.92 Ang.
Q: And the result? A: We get 4.15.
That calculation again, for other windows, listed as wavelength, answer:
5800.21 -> 4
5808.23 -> 3.89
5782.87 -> 3.81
